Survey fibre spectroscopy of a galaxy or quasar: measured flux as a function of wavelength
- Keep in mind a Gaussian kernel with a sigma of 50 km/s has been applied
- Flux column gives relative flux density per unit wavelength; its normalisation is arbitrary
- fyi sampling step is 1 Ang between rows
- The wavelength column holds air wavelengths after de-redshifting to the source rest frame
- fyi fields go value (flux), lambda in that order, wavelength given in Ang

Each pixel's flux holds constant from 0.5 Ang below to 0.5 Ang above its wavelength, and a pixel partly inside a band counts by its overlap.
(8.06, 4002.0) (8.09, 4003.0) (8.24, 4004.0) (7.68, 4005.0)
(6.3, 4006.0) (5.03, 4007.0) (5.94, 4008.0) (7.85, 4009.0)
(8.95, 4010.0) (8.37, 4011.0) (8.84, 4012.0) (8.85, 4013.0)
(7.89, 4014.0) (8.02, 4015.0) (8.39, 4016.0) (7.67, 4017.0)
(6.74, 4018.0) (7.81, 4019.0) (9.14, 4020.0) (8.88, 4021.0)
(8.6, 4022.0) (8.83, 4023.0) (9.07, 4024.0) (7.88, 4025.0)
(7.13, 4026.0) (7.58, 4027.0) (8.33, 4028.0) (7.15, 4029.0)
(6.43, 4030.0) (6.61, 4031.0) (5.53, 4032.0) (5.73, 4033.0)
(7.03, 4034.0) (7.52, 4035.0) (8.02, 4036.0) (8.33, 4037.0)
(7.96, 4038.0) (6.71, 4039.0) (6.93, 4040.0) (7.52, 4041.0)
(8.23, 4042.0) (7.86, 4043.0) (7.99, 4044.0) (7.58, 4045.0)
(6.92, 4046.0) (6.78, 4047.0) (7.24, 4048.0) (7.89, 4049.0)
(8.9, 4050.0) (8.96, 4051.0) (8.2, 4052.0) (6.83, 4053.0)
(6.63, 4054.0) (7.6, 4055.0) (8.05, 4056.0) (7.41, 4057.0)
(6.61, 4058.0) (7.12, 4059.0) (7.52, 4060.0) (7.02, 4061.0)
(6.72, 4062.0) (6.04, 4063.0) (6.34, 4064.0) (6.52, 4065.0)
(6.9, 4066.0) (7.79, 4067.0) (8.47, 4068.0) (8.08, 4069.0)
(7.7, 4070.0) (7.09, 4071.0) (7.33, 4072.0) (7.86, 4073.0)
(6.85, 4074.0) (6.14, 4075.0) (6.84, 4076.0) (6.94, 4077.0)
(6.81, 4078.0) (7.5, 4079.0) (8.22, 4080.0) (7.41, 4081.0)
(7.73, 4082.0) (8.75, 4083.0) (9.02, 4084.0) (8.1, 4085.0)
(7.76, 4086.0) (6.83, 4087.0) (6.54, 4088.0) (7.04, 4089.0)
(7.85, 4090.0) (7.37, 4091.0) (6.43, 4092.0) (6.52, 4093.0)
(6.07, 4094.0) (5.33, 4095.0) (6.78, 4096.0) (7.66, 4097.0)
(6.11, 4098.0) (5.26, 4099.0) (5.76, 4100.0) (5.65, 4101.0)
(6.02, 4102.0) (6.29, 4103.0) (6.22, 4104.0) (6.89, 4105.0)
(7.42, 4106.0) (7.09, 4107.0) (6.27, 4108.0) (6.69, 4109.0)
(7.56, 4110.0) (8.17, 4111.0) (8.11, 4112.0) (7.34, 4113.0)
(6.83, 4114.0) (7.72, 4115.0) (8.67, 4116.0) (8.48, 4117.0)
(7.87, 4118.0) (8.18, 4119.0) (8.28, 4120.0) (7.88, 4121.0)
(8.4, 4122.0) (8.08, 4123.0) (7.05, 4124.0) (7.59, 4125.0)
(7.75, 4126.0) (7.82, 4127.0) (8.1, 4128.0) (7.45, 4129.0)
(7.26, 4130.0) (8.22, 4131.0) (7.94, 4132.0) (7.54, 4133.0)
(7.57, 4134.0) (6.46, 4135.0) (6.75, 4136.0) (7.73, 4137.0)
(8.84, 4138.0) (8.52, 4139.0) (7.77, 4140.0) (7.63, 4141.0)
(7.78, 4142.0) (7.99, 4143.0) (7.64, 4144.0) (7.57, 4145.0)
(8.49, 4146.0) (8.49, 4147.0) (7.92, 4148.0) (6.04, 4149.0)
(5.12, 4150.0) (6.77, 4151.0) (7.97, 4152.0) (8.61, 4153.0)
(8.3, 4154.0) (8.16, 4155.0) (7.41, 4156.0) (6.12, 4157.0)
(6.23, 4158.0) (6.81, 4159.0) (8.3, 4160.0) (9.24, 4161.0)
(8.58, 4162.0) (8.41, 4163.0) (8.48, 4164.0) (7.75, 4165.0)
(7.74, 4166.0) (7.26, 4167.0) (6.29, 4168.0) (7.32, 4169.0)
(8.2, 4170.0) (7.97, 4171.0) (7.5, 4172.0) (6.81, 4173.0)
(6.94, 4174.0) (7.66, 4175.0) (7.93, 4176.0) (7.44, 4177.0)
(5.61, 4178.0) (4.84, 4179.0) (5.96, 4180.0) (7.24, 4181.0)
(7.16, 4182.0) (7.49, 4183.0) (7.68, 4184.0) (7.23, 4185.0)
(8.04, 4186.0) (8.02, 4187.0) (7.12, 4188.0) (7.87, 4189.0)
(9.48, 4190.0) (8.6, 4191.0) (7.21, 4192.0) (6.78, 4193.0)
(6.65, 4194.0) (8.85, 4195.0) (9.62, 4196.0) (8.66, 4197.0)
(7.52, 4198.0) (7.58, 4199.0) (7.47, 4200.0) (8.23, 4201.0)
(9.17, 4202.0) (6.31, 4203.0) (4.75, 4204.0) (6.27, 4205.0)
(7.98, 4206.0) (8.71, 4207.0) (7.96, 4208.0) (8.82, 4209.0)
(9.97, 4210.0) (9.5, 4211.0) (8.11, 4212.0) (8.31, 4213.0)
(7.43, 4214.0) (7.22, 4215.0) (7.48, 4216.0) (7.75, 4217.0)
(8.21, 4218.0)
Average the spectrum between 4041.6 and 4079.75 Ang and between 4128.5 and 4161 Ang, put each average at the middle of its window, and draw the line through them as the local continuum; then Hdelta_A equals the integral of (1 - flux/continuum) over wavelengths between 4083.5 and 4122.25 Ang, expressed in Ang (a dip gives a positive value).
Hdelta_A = 1.7 Ang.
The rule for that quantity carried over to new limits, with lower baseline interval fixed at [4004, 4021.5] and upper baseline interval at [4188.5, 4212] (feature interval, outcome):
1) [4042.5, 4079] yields 2.45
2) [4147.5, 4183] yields 2.87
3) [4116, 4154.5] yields 0.90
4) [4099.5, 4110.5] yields 1.90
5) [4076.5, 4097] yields 1.61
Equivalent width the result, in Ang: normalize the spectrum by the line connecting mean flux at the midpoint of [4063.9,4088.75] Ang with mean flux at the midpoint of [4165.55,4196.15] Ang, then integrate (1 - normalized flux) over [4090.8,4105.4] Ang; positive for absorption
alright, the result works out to 2.3 Ang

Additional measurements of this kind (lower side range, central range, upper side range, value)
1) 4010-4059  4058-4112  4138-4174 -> 4.5 Ang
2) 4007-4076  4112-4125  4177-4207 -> -0.7 Ang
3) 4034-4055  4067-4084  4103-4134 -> 0.2 Ang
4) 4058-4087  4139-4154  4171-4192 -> -0.5 Ang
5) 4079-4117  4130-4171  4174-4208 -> -1.9 Ang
